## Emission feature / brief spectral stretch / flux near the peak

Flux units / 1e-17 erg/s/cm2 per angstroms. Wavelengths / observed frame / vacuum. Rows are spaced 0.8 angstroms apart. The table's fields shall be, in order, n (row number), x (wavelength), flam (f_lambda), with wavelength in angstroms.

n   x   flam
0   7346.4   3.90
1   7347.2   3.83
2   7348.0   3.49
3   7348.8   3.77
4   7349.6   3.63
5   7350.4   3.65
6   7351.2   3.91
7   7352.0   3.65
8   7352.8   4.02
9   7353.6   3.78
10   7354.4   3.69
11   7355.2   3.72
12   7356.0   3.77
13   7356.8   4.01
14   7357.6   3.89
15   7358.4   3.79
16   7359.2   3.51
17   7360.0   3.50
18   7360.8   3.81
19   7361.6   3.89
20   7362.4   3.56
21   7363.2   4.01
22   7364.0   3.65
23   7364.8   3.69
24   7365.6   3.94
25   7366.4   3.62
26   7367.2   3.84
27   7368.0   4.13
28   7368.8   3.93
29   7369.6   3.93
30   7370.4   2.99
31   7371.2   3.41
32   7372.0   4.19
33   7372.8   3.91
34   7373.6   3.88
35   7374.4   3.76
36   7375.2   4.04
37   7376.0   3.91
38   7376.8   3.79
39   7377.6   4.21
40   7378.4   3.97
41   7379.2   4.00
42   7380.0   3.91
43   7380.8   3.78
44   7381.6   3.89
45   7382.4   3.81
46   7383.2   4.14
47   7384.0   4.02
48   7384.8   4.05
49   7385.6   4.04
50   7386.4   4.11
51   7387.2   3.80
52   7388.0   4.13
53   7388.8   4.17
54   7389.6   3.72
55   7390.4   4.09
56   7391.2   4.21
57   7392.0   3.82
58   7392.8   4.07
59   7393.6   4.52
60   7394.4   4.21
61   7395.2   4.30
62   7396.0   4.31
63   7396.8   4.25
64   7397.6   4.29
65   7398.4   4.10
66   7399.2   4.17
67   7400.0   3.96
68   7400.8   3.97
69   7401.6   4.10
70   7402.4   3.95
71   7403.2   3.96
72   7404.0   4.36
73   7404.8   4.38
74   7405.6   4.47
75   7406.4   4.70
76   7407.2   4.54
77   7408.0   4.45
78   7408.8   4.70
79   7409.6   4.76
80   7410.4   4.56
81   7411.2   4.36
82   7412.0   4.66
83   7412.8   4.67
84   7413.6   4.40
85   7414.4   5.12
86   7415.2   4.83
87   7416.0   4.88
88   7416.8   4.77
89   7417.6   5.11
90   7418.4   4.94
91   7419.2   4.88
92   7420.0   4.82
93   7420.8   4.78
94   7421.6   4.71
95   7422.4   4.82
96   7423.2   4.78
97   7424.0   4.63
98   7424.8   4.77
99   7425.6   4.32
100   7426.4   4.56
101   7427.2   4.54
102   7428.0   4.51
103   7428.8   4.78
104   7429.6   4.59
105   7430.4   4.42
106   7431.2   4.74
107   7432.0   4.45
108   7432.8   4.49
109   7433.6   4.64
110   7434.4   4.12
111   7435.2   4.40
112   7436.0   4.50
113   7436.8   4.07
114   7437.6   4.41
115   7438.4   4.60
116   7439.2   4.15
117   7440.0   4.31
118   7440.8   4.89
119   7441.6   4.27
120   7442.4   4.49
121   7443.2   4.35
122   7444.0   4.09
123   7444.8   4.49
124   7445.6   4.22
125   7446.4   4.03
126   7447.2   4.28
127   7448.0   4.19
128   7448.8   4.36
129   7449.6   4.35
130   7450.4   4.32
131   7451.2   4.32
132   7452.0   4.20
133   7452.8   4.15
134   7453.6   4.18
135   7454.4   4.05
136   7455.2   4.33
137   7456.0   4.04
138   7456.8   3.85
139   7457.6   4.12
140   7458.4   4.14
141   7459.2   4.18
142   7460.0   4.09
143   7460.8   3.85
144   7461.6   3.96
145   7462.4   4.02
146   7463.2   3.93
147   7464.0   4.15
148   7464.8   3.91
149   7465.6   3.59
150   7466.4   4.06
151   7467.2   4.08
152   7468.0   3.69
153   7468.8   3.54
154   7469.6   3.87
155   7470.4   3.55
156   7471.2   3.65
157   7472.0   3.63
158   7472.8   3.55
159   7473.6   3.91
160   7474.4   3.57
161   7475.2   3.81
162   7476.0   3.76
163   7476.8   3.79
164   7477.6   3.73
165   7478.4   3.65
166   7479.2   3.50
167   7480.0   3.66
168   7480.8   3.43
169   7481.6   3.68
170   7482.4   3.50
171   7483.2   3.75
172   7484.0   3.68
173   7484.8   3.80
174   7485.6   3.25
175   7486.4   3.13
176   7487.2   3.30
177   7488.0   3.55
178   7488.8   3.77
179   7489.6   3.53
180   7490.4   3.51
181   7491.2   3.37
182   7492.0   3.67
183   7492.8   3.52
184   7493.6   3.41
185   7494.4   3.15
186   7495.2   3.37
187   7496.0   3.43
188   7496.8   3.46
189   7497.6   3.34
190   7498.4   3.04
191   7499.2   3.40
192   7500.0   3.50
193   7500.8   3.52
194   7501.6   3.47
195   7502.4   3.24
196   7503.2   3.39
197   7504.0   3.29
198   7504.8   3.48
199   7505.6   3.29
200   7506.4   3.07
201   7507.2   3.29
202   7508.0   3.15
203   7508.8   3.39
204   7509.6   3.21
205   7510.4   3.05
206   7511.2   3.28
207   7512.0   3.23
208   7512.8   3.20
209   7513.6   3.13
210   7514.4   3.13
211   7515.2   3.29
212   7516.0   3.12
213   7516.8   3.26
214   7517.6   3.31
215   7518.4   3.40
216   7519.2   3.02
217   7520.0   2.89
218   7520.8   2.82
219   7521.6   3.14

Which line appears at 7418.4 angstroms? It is C III]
